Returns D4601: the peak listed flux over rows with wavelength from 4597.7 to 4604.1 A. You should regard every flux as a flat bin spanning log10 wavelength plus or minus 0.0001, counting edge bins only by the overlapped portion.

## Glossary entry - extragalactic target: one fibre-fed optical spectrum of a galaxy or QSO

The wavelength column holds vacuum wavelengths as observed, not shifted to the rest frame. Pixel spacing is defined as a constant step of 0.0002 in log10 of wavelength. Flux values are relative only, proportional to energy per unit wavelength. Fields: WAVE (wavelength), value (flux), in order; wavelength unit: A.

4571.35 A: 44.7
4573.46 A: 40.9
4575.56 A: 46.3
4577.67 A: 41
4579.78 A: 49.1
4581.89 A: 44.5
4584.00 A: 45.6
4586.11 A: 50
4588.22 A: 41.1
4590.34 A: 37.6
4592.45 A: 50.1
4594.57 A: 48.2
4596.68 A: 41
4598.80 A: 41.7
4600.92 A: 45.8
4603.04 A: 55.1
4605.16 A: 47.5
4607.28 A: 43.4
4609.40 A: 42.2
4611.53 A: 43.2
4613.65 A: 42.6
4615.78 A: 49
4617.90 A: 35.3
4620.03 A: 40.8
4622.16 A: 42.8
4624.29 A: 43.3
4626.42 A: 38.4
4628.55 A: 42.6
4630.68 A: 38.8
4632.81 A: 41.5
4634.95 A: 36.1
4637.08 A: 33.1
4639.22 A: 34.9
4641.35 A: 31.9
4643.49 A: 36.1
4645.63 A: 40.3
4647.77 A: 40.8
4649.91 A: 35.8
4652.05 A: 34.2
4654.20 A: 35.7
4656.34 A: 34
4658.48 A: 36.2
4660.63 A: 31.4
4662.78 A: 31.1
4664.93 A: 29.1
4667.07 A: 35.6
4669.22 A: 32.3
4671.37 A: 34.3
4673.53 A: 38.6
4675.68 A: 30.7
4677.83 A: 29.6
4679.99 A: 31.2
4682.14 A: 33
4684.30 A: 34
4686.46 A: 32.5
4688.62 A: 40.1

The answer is 55.1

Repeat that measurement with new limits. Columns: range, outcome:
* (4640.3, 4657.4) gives 40.8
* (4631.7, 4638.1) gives 41.5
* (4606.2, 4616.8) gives 49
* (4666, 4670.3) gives 35.6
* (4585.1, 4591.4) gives 50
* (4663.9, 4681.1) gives 38.6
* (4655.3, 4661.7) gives 36.2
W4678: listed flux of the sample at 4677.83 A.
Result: 29.6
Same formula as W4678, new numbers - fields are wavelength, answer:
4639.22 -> 34.9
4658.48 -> 36.2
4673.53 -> 38.6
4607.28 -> 43.4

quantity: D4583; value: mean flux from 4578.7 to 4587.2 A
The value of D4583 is 47.3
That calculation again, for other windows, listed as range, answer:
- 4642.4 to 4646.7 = 38.1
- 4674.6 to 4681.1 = 30.6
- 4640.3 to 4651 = 37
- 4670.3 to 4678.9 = 33.3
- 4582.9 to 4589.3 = 45.5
